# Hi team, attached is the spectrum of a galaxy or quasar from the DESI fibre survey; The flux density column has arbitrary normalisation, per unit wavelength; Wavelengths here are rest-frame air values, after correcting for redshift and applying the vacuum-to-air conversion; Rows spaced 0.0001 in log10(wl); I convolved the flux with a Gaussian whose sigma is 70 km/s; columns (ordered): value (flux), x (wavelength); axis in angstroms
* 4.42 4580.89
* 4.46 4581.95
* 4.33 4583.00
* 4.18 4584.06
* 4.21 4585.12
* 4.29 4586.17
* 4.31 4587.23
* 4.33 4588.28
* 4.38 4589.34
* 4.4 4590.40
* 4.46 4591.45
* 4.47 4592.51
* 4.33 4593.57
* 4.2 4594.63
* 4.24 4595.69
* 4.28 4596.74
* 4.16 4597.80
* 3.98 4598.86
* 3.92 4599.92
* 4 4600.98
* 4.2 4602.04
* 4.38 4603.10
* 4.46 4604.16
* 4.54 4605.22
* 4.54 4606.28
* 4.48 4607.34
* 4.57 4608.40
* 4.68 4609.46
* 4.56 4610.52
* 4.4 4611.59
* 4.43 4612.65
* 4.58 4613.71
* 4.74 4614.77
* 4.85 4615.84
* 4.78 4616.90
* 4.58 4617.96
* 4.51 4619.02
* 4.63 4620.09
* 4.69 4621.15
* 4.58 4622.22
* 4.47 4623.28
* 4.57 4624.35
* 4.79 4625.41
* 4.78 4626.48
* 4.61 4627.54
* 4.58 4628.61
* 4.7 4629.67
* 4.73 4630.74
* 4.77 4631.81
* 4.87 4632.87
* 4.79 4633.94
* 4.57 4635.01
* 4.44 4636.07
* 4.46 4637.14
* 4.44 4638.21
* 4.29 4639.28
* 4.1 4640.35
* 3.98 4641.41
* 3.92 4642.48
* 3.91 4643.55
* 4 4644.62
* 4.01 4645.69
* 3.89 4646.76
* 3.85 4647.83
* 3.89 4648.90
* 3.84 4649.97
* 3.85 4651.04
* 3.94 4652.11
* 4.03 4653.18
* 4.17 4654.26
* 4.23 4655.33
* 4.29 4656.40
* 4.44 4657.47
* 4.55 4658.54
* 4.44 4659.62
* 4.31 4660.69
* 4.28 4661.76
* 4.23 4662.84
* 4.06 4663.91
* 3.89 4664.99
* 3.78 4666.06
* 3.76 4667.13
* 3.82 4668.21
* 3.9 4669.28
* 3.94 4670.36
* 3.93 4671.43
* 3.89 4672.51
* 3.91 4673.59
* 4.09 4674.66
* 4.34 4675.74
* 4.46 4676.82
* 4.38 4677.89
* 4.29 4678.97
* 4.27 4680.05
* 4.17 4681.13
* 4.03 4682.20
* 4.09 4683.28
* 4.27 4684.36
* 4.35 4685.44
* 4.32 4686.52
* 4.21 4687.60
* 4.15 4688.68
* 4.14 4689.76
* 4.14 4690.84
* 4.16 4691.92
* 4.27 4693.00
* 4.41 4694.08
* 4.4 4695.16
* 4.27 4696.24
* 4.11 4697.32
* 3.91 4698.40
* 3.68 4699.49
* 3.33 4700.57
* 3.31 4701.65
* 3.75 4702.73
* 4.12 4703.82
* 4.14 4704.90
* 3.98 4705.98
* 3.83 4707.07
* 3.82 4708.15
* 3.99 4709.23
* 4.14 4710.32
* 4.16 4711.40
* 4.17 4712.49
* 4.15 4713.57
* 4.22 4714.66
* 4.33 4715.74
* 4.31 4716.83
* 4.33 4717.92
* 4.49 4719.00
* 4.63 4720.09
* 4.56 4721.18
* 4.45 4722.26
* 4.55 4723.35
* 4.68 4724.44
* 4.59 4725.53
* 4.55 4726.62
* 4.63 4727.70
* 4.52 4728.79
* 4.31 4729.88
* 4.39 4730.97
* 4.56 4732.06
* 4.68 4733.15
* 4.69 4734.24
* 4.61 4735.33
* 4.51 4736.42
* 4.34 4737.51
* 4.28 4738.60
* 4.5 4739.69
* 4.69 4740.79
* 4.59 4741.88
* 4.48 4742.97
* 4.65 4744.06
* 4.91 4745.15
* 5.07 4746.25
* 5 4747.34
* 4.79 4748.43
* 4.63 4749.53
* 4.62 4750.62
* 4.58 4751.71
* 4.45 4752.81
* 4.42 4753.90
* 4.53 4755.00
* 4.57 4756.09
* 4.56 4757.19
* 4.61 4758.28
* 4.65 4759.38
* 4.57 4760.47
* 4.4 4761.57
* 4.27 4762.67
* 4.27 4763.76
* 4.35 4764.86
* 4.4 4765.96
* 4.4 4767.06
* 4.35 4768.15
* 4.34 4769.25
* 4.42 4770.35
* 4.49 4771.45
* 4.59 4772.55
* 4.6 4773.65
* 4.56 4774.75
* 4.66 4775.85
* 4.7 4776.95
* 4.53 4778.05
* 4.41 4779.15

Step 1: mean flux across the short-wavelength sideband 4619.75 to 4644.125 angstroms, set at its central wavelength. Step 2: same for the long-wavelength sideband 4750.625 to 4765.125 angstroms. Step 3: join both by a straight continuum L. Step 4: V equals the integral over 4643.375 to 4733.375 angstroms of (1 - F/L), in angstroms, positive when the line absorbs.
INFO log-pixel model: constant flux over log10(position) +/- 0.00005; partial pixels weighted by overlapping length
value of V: 6.7 angstroms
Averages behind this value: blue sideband 4.51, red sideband 4.49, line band 4.16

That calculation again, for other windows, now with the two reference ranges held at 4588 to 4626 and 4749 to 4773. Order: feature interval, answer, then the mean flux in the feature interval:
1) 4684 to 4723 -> 2.84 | 4.14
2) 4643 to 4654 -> 1.31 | 3.92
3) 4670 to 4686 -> 1.07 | 4.16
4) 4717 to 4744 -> -0.33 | 4.52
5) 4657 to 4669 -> 0.87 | 4.14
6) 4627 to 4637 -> -0.47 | 4.67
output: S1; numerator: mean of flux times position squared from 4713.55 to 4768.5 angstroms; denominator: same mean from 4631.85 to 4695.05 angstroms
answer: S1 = 1.12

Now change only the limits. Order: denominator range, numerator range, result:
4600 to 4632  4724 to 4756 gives 1.06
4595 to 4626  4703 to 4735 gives 1.02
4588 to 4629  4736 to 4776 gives 1.08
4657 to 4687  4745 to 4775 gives 1.14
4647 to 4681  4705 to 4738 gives 1.09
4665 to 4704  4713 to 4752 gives 1.14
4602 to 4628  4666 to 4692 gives 0.92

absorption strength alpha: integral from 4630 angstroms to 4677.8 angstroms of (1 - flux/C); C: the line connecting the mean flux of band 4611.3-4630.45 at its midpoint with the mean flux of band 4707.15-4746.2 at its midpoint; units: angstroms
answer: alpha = 4.2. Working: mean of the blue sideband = 4.63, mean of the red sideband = 4.44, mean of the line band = 4.17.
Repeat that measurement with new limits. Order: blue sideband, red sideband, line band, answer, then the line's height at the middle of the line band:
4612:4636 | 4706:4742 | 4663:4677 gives 1.73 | 4.54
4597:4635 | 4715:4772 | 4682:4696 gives 0.93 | 4.53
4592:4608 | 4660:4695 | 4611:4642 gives -2.51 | 4.23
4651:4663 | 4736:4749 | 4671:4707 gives 2.45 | 4.4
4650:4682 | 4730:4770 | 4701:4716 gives 1.17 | 4.33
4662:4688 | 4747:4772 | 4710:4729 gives -0.45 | 4.31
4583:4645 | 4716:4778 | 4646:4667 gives 1.75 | 4.47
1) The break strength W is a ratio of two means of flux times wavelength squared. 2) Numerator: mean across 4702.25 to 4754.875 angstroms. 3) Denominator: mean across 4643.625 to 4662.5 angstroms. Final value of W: 1.11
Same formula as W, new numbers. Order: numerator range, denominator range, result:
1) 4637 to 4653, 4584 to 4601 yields 0.97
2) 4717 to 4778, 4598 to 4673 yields 1.11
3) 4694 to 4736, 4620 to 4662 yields 1.01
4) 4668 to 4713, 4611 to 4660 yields 0.95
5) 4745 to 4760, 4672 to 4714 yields 1.17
